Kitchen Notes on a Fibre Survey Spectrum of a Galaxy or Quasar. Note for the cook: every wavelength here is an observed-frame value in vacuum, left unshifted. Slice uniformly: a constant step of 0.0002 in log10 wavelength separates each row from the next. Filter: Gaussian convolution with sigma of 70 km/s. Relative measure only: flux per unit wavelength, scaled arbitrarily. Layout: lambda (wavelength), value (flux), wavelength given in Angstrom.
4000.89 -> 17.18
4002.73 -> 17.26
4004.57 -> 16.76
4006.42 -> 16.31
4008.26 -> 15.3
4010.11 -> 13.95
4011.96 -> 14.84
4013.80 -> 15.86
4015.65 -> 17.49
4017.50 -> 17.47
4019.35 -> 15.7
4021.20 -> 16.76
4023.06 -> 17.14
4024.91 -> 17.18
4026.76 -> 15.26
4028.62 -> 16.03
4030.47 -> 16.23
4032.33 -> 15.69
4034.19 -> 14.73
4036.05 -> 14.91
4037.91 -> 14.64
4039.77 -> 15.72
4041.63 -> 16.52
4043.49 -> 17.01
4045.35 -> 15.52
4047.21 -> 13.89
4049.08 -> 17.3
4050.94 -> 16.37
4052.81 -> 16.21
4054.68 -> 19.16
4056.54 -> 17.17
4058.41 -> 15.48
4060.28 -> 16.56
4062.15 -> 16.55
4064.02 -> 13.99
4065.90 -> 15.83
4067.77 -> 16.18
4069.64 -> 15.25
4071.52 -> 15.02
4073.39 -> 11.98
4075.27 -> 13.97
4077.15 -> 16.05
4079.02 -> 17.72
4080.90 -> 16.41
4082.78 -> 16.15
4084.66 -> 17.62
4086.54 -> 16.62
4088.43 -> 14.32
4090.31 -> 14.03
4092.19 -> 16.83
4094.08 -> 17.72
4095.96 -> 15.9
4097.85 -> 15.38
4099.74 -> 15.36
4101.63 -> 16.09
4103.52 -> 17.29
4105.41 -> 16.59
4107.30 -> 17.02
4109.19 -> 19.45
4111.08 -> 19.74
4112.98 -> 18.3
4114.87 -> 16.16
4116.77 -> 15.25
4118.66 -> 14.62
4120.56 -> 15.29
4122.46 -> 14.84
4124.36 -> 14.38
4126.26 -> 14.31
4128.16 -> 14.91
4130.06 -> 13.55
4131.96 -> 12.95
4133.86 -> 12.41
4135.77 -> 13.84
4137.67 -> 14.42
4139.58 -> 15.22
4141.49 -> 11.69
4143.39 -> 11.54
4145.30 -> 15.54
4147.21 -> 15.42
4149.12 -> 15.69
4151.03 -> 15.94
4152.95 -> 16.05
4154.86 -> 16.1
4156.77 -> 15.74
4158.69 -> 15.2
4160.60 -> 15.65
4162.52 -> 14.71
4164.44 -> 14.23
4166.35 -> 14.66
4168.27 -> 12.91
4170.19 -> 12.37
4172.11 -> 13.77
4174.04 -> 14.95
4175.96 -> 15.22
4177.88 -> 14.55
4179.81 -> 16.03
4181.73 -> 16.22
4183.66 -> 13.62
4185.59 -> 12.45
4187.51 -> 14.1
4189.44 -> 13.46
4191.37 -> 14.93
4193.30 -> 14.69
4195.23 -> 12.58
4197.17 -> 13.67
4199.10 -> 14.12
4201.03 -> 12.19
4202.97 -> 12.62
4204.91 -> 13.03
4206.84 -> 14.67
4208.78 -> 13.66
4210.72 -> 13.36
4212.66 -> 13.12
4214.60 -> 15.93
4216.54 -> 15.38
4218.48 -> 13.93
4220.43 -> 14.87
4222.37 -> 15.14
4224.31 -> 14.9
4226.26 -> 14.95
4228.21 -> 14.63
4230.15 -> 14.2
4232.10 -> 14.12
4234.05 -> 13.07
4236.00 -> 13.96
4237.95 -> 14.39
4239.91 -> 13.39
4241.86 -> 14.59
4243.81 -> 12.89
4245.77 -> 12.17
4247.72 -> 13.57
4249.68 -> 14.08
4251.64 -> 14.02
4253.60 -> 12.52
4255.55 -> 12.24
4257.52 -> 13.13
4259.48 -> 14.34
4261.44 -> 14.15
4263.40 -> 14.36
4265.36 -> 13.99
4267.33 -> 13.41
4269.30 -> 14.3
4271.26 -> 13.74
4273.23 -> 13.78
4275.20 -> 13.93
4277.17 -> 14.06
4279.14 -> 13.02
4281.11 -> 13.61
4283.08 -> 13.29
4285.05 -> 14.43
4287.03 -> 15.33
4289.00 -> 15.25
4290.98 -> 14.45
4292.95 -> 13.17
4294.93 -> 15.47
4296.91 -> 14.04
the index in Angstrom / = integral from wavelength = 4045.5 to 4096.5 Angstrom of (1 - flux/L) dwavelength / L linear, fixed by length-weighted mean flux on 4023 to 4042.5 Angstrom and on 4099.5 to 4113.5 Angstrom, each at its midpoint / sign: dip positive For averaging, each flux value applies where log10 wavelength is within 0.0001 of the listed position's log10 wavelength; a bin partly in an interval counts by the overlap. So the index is 2.3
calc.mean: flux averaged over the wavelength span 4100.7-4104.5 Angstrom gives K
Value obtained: 16.7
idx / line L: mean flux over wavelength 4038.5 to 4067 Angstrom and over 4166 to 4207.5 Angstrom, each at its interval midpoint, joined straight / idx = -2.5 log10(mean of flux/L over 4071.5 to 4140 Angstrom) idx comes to -0.02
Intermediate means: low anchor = 16.2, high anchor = 13.9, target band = 15.6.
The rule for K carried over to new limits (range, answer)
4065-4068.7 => 16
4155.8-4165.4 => 15.1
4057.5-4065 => 15.6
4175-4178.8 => 14.9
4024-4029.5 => 16.2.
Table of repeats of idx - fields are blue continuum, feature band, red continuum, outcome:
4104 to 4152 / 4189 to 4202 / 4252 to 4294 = 0.07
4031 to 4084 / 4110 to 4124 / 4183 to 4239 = -0.08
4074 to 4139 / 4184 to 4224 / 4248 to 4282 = 0.04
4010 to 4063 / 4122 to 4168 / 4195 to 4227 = 0.02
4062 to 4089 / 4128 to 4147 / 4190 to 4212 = 0.07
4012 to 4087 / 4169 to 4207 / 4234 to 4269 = 0.03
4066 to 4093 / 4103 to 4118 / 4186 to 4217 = -0.15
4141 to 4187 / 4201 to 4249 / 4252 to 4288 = 0.01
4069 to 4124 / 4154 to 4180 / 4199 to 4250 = 0.02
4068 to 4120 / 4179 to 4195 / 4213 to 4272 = 0.04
